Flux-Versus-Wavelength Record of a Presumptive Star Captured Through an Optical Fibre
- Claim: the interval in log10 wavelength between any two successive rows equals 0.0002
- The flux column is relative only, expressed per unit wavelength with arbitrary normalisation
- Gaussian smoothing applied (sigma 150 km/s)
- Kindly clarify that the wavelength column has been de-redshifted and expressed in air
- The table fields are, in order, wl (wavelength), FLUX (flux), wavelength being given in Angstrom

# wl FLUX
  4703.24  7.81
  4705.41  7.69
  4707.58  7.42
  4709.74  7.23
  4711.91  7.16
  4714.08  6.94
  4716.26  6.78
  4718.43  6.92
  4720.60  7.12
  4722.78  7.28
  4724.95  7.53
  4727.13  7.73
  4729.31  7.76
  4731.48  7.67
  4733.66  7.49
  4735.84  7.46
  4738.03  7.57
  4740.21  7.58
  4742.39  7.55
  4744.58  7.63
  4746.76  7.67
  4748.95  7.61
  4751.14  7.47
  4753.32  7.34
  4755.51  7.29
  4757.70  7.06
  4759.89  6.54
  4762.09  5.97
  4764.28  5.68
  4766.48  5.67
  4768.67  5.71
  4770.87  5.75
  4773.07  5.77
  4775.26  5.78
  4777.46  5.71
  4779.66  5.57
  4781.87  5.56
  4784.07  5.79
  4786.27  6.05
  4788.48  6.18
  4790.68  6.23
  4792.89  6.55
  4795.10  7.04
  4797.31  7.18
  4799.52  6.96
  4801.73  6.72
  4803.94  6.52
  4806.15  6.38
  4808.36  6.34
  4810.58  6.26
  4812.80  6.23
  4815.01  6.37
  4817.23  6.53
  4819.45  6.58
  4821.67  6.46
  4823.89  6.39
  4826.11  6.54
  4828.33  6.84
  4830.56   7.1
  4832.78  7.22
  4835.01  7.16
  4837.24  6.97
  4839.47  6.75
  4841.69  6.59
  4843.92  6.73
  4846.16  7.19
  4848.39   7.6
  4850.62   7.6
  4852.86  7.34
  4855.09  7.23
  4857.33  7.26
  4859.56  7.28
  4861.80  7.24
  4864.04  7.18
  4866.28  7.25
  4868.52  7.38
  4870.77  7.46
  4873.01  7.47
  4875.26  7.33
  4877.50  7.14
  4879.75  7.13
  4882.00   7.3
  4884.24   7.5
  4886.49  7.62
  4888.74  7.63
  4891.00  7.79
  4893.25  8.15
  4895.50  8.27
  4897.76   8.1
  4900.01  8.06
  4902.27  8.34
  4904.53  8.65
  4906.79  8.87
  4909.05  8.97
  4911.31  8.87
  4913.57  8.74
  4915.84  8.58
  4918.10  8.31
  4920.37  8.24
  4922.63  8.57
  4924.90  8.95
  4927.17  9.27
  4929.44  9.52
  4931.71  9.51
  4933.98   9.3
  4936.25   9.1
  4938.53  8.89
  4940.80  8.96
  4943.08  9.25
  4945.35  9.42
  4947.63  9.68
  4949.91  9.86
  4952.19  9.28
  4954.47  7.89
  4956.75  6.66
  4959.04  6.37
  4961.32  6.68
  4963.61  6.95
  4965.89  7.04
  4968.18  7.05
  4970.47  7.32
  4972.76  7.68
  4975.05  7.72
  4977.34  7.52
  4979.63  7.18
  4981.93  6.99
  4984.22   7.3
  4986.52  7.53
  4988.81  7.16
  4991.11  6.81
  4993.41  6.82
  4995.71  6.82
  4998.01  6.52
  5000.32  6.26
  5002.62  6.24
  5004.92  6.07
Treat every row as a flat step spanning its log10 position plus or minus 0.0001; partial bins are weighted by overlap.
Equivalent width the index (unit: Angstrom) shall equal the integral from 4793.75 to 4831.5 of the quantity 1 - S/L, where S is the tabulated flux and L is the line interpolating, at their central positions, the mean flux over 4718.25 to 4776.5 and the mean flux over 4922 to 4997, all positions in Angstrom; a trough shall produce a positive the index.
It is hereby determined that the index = 3.6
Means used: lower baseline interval 6.98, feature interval 6.61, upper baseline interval 8.02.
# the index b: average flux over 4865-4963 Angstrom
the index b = 8.28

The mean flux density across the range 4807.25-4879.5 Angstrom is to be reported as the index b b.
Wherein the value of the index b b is 6.97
